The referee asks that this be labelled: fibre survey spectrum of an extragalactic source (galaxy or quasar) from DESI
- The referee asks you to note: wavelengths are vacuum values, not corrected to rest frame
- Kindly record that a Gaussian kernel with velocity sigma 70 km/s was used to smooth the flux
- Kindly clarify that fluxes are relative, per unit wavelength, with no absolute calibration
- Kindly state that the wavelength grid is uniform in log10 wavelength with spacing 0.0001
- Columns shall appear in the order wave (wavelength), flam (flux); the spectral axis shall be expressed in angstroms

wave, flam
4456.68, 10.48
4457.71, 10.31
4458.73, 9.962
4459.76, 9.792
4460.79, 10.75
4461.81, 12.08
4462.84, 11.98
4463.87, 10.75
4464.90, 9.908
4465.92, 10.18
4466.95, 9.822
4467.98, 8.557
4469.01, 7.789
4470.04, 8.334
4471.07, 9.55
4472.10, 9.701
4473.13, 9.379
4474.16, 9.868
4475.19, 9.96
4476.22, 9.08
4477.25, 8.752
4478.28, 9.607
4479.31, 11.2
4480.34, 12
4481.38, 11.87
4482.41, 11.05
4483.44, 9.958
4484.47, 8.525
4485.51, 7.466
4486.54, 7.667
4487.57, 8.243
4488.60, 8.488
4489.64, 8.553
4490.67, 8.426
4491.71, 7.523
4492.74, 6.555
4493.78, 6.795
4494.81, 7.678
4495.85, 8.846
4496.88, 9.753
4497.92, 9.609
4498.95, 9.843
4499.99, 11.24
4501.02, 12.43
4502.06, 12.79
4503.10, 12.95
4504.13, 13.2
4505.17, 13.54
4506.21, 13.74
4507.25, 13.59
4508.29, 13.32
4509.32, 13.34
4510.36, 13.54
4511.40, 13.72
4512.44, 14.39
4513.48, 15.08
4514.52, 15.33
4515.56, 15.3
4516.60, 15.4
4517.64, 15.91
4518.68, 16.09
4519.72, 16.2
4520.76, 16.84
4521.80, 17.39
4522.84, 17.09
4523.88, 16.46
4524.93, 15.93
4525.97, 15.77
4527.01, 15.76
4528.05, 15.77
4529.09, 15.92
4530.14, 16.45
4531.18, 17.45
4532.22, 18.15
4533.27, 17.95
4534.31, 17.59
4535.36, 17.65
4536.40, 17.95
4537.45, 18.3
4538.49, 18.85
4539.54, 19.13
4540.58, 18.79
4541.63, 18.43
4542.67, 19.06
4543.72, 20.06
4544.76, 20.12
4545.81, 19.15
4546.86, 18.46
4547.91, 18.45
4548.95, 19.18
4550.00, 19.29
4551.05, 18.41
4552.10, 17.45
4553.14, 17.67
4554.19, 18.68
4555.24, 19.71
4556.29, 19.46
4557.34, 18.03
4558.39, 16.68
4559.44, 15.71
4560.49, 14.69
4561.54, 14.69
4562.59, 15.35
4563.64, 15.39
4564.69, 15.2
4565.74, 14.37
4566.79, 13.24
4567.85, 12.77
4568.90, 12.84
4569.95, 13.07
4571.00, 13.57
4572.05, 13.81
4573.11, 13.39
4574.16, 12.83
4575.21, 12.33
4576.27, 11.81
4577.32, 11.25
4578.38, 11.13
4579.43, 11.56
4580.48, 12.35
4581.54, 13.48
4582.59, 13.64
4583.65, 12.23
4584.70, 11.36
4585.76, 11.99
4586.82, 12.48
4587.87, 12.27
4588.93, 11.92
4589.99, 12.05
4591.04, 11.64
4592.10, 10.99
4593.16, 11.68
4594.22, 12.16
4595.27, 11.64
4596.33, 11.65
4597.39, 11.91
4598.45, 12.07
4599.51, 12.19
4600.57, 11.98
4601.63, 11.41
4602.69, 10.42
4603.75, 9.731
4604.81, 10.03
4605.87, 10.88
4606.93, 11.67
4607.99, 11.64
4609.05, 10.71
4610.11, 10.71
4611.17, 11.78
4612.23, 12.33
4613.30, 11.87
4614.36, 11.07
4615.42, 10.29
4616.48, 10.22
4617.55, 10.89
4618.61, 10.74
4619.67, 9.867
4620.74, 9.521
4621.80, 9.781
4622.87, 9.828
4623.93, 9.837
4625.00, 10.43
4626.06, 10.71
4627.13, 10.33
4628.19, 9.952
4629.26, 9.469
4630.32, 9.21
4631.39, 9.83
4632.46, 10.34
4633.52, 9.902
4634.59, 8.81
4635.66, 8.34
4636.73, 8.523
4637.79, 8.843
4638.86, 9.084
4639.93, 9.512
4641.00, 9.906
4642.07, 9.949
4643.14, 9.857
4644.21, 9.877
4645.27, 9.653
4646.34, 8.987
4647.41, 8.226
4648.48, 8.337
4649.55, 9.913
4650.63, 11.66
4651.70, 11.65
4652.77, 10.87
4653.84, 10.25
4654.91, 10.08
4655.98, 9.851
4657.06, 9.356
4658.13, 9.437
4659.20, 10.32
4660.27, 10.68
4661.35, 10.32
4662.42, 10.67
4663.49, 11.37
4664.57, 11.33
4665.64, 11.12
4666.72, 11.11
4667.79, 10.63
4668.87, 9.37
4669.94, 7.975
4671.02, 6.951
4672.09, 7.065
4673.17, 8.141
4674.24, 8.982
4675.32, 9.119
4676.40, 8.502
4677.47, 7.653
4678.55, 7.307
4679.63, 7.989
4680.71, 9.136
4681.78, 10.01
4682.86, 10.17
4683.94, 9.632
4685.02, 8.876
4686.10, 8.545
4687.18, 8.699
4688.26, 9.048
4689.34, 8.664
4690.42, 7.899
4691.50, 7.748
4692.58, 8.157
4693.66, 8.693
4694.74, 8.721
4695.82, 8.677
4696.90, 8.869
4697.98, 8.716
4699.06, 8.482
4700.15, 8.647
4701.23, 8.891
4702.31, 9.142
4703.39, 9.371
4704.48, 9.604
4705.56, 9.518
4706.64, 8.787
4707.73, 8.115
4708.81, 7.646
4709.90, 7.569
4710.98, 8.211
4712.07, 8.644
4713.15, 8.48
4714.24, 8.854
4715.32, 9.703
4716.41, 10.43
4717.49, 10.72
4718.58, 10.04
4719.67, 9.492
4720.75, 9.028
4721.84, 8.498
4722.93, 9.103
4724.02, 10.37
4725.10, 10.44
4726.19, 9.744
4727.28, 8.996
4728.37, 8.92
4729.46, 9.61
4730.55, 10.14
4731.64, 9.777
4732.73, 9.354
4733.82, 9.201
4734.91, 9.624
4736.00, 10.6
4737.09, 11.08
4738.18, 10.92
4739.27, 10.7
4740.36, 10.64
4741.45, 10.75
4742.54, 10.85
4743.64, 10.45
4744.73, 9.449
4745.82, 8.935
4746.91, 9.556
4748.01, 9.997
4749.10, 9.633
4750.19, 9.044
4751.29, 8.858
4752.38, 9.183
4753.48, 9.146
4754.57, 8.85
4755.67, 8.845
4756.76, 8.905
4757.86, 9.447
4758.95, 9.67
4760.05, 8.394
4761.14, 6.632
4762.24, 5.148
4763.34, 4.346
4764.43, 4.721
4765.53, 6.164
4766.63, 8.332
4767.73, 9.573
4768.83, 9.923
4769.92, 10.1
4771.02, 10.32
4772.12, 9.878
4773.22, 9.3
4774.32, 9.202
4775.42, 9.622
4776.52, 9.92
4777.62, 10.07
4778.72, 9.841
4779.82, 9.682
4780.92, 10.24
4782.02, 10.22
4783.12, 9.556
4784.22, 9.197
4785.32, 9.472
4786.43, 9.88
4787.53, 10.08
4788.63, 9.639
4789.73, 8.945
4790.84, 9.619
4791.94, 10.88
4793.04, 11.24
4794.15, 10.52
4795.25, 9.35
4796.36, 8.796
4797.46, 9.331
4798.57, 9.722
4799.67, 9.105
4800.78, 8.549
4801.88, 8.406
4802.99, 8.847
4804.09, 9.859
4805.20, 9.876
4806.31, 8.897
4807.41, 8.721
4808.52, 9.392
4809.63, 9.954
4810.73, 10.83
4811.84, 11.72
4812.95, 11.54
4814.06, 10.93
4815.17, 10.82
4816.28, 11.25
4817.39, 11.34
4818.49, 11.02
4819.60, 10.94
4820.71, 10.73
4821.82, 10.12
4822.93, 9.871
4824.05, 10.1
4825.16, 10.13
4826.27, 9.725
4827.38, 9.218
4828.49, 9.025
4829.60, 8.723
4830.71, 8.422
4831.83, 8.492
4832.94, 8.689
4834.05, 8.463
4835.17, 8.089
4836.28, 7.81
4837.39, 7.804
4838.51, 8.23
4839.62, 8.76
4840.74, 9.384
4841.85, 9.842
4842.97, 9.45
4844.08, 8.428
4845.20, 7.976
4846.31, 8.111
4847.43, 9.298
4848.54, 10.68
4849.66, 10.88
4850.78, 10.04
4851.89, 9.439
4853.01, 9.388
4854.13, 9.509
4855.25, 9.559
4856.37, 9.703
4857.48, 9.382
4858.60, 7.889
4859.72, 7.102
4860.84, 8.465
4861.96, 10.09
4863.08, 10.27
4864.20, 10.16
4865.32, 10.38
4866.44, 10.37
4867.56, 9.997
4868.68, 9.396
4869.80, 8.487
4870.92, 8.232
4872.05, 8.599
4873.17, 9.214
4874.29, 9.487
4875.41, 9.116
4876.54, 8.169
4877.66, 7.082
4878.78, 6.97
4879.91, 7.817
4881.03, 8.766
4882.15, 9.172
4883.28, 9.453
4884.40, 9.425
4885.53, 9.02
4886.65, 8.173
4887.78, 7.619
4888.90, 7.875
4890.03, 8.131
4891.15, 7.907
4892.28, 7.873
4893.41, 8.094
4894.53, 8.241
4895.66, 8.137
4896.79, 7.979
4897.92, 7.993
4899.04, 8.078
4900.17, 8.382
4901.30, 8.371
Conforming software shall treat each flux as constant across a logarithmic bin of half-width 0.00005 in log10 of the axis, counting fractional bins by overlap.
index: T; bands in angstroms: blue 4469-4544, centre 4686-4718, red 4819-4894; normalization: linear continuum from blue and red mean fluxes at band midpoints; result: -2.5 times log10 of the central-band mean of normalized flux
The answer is 0.23 mag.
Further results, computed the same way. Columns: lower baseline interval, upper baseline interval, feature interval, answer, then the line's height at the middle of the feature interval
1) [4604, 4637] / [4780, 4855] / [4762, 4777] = 0.17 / 9.78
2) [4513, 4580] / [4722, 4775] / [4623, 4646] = 0.34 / 13.2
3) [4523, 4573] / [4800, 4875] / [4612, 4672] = 0.41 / 14.5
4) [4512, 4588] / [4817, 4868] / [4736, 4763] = 0.22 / 11.4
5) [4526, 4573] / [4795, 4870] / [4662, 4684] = 0.43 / 13.7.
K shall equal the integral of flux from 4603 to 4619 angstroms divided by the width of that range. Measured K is 11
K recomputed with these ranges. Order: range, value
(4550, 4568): 16.5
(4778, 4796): 9.89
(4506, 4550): 16.8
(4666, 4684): 8.81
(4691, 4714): 8.61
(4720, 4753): 9.78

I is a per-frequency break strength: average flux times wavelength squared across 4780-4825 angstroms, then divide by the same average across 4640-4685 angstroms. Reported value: 1.1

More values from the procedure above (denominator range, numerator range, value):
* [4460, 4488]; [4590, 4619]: 1.22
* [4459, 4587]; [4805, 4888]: 0.79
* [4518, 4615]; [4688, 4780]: 0.67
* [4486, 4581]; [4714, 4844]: 0.72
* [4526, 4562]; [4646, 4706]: 0.55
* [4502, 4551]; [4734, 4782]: 0.62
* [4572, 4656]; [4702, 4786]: 0.90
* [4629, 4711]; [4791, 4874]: 1.10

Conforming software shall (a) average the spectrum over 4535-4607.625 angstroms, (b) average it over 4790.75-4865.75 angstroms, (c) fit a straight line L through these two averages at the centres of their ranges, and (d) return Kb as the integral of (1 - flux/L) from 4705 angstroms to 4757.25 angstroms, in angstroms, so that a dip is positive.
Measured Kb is 8.80 angstroms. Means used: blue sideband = 14.5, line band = 9.49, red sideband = 9.55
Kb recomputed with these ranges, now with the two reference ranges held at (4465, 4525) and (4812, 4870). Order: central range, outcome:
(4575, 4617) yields -2.8 angstroms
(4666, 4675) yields 1.4 angstroms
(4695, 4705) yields 1.3 angstroms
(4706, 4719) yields 1.7 angstroms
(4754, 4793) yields 3.4 angstroms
